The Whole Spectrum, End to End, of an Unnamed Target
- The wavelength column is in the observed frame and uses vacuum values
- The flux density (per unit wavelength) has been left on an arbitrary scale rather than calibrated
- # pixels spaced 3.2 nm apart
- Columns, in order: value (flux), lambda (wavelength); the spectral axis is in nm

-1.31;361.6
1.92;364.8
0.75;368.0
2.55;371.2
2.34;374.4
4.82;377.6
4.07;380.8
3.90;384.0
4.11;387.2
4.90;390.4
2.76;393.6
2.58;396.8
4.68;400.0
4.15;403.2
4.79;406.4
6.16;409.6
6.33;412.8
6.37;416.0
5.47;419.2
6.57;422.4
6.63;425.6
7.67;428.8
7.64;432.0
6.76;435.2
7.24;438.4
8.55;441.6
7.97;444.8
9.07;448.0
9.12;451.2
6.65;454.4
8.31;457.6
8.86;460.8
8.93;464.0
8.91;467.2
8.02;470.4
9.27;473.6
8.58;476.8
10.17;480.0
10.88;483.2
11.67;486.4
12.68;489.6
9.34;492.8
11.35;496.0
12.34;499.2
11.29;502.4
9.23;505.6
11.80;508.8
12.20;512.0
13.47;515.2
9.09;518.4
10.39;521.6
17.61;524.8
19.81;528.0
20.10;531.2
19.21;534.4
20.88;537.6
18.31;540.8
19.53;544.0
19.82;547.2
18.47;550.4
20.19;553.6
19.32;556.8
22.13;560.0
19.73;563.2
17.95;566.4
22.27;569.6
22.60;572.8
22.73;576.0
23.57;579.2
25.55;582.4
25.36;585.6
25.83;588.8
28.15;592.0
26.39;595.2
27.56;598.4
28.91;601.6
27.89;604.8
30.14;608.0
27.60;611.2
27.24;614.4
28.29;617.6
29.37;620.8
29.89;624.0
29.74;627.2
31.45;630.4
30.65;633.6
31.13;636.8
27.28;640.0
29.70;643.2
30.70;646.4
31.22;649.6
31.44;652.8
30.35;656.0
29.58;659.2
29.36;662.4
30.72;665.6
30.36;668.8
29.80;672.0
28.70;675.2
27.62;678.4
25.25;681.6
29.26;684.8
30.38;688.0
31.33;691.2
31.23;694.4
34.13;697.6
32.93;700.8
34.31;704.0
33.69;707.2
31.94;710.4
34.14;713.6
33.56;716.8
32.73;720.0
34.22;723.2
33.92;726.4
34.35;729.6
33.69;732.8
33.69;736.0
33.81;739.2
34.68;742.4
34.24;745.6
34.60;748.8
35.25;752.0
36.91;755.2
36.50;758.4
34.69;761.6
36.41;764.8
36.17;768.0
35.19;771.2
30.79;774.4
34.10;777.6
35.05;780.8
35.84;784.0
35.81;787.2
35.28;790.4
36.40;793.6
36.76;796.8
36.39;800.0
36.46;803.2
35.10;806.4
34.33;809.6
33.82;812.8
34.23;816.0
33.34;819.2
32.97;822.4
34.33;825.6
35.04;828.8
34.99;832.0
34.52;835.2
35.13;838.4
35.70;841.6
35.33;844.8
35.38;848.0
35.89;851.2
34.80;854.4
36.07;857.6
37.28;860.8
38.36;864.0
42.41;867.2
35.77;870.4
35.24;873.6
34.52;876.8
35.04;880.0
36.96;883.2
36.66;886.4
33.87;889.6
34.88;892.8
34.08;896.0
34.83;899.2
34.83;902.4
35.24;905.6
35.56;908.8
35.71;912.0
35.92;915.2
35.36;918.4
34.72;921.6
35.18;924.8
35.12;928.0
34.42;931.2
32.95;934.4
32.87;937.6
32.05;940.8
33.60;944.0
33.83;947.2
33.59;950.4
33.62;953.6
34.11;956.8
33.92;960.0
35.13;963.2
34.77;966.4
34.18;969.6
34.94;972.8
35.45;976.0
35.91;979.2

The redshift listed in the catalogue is 0.32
